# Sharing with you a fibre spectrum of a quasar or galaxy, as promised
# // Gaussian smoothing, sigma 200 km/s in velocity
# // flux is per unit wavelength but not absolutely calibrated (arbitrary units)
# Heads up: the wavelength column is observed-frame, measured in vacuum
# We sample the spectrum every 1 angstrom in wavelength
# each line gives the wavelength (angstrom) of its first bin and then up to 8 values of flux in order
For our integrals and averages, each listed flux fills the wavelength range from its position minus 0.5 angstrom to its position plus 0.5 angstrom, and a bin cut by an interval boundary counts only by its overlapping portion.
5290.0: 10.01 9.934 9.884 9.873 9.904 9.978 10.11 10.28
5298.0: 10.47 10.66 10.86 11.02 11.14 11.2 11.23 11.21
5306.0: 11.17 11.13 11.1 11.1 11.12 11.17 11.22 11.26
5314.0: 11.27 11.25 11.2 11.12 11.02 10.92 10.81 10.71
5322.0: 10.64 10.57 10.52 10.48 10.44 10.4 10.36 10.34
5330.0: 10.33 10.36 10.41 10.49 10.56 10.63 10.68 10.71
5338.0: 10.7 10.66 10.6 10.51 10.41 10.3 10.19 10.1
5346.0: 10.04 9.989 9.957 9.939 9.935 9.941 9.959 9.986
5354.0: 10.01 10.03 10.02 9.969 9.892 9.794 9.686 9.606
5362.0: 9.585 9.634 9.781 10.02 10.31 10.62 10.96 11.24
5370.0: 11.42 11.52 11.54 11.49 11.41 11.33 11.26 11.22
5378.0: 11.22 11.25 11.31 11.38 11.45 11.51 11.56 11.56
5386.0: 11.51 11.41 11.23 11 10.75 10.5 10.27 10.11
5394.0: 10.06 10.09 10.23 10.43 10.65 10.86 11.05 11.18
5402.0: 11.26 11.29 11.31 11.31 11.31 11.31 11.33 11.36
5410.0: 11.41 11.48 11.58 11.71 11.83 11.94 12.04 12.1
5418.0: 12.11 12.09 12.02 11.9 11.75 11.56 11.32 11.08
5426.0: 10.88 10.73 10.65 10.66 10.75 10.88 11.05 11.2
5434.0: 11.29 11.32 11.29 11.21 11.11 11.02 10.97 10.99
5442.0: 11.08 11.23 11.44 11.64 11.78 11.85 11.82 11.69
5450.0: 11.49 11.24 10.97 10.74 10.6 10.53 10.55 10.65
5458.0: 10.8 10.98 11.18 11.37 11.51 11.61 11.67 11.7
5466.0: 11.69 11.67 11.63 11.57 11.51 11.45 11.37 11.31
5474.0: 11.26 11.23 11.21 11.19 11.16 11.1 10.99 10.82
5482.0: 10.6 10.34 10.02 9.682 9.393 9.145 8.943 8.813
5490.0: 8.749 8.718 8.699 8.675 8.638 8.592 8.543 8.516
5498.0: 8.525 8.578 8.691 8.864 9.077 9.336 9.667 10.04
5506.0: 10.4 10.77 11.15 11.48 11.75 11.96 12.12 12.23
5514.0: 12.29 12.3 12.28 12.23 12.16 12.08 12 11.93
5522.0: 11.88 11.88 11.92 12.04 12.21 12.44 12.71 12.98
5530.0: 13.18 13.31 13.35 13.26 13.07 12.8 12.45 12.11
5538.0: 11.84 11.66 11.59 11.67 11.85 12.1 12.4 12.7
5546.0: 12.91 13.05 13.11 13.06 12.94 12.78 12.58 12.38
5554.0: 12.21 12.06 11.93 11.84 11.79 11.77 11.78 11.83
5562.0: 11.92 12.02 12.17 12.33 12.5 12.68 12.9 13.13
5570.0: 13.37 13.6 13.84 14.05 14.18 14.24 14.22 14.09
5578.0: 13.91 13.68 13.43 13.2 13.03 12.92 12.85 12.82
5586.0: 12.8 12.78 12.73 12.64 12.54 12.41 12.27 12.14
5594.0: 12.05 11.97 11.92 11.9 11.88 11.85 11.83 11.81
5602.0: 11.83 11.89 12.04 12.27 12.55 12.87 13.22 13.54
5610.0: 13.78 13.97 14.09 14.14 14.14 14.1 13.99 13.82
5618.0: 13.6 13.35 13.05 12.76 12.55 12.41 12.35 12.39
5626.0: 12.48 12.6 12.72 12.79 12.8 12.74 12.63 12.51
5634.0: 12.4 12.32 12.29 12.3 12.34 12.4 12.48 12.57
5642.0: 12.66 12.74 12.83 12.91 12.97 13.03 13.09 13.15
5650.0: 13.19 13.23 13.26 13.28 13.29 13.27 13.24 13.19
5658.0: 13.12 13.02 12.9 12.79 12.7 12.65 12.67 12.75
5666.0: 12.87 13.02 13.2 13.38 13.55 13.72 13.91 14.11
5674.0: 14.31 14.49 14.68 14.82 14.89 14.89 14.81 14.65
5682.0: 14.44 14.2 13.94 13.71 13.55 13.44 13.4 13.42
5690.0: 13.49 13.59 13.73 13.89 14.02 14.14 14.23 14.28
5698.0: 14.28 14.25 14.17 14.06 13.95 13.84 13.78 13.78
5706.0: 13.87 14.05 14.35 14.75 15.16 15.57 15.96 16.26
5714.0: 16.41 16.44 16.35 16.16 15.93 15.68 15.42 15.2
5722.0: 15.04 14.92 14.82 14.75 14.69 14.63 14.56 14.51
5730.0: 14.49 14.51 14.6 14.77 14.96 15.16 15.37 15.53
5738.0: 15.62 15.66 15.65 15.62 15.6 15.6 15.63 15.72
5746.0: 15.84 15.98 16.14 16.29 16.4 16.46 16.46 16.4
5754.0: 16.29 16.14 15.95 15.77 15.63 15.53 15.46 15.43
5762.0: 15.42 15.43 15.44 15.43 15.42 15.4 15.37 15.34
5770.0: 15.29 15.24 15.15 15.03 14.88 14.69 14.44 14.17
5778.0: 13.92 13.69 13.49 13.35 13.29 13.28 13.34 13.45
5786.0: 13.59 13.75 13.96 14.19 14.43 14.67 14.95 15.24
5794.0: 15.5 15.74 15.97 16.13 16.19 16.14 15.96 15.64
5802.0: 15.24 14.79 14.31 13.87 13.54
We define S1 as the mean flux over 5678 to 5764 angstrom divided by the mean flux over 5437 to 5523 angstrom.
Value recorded 1.4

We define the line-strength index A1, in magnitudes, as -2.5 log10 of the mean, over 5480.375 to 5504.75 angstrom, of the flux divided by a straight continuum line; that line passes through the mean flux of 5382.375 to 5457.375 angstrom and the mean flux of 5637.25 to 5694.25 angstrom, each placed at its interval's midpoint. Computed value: 0.28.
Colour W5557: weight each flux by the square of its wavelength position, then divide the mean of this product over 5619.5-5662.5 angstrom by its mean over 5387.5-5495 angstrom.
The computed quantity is 1.25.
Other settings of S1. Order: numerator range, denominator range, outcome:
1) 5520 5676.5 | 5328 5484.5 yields 1.17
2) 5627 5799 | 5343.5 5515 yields 1.33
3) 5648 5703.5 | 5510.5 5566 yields 1.11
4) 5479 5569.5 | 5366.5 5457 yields 1.02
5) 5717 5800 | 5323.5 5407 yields 1.43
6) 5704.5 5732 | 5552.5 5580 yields 1.18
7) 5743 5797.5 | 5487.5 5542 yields 1.37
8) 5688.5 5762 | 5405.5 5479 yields 1.33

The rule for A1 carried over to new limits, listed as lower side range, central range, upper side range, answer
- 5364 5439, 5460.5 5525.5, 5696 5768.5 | 0.15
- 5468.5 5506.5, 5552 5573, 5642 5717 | -0.09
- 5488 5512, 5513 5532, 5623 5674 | -0.22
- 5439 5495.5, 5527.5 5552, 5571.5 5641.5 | -0.07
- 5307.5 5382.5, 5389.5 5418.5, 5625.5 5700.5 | 0.00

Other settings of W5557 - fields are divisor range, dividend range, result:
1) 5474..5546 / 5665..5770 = 1.45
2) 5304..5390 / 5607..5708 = 1.40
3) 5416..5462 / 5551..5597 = 1.19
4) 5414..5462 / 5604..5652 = 1.23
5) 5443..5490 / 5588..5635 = 1.22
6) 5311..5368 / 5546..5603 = 1.33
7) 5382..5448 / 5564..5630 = 1.23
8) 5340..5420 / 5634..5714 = 1.40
